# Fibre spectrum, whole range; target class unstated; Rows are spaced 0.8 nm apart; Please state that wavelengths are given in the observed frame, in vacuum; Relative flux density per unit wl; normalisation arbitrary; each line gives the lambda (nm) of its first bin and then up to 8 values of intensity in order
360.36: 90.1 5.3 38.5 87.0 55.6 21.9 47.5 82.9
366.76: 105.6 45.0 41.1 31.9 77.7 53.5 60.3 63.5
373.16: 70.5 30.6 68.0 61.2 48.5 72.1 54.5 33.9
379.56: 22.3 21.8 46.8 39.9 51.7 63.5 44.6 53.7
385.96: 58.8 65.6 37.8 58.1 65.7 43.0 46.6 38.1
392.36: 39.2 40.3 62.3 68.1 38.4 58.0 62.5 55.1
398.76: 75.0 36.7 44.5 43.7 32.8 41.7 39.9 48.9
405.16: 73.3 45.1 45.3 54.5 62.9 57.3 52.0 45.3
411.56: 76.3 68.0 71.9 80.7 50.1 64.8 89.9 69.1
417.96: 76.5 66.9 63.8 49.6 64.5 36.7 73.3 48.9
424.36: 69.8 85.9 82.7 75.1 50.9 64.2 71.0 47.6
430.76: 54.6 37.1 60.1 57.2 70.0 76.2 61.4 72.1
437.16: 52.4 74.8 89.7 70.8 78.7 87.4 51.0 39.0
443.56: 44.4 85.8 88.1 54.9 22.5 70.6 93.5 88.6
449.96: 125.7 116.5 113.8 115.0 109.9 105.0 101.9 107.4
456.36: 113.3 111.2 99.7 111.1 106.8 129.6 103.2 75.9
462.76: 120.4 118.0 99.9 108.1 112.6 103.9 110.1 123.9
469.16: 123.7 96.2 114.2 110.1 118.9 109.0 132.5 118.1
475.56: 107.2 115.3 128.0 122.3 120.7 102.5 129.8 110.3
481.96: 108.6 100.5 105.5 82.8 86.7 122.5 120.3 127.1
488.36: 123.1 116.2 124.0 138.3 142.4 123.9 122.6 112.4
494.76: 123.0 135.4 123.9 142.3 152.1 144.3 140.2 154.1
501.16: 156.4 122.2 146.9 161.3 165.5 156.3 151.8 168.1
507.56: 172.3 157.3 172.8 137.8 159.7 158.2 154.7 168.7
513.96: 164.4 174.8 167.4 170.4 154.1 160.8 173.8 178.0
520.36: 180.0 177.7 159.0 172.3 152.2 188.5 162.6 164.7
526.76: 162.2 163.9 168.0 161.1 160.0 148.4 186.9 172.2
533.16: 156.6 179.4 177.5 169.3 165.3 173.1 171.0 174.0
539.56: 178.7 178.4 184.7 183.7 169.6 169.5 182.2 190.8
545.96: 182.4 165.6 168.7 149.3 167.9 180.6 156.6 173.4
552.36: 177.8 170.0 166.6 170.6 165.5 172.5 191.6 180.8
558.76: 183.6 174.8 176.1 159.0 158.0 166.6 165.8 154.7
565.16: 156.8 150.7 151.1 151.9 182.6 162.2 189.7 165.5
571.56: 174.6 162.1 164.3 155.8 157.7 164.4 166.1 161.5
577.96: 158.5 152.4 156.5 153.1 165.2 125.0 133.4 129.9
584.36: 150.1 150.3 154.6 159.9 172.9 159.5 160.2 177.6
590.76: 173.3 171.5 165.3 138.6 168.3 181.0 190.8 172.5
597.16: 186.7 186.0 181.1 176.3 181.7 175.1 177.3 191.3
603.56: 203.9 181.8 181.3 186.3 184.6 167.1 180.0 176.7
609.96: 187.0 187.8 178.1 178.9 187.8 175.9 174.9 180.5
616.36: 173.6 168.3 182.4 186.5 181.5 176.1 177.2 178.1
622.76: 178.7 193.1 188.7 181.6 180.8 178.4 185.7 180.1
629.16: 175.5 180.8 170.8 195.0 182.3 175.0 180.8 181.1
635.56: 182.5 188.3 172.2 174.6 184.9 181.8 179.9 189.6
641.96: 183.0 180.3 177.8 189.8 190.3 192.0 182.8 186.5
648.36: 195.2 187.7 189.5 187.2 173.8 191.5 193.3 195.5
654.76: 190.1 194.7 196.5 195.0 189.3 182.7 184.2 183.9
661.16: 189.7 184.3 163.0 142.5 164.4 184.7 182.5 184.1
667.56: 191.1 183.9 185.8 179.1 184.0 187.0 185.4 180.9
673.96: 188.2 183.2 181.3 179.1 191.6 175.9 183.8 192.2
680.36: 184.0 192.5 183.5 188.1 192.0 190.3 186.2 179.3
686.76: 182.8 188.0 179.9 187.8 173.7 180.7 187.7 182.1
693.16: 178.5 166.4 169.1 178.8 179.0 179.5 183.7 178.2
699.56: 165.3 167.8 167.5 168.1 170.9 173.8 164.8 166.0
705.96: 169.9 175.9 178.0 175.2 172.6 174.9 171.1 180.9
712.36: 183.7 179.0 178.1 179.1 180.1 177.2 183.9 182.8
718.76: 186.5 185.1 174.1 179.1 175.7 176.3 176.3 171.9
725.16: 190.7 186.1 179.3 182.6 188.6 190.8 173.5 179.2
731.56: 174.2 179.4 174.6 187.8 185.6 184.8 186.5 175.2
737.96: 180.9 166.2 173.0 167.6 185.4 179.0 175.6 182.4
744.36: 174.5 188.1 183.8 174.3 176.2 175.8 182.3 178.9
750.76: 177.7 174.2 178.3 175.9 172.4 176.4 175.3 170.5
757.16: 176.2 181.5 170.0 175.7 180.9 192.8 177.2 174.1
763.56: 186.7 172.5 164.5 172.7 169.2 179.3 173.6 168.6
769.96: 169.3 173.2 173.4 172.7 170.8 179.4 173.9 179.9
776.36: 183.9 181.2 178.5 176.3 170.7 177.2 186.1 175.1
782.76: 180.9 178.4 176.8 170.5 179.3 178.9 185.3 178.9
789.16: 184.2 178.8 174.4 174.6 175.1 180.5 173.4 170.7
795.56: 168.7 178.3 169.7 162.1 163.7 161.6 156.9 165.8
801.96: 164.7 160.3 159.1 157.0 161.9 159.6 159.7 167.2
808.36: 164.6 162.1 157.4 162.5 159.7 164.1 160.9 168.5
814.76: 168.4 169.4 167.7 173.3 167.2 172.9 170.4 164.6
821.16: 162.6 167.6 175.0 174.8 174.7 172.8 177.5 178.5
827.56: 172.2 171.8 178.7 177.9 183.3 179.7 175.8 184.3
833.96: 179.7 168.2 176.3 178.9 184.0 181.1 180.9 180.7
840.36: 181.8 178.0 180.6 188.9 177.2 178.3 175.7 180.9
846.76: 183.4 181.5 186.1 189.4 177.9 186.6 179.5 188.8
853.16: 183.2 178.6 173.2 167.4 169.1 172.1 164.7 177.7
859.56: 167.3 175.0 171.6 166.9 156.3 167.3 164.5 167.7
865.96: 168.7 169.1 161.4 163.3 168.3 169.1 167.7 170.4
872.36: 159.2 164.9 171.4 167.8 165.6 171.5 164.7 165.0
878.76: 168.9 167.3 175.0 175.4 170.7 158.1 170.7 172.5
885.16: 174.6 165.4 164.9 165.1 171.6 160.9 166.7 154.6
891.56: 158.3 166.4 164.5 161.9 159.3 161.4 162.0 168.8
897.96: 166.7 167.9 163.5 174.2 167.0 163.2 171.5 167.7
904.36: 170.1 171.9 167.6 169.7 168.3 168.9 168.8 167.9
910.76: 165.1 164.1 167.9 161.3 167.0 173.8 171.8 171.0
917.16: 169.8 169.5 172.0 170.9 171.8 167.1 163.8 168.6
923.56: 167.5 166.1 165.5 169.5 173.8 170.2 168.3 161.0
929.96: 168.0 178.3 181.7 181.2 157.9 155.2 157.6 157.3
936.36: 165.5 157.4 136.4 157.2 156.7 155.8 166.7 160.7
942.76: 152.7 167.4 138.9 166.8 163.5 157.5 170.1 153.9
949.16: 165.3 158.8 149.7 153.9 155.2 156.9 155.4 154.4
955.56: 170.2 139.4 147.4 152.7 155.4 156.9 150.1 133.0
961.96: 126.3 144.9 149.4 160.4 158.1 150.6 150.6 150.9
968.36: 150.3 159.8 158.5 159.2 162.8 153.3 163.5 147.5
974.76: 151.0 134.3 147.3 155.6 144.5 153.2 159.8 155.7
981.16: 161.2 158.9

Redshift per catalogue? 0.13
